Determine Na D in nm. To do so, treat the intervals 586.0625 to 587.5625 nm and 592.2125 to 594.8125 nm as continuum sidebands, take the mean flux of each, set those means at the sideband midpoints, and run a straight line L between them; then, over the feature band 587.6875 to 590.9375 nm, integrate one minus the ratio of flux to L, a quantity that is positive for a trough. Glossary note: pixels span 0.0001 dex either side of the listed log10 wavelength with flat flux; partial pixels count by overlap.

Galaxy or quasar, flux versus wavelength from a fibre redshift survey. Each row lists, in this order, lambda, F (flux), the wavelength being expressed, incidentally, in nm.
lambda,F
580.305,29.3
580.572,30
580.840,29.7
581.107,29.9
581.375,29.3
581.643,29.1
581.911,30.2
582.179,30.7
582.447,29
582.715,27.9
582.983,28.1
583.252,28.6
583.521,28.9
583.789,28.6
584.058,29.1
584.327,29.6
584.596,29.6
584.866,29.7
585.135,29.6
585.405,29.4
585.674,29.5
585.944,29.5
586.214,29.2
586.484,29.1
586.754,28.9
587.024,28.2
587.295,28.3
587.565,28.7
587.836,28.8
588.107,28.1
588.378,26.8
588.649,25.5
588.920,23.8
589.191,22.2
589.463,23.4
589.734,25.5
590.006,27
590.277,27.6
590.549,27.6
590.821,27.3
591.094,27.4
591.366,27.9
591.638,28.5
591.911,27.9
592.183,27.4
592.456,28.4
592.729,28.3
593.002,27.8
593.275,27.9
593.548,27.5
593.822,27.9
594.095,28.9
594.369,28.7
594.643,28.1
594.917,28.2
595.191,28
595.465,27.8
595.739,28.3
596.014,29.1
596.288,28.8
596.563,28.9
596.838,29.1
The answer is 0.27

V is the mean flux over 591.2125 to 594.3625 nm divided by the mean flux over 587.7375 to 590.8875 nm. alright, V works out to 1.08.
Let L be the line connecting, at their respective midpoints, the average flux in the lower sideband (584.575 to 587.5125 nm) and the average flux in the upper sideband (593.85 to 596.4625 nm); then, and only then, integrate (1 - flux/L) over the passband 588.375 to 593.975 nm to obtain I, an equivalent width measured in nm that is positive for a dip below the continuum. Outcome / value 0.367 nm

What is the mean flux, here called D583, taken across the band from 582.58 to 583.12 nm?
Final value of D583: 28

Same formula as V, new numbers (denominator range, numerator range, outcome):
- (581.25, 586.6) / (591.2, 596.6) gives 0.96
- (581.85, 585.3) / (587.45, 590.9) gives 0.90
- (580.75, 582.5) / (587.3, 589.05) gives 0.91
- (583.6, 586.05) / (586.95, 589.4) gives 0.90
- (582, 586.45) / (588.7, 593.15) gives 0.92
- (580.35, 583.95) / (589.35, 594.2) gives 0.94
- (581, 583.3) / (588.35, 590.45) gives 0.86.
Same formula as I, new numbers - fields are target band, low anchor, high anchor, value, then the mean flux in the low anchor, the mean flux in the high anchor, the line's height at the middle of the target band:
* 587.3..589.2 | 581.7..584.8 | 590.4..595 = 0.12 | 29.1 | 28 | 28.5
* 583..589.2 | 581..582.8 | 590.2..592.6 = 0.08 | 29.5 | 27.8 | 28.7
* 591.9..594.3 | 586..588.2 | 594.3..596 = 0.03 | 28.7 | 28.2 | 28.3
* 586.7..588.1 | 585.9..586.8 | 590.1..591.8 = 0.02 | 29.2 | 27.7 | 28.8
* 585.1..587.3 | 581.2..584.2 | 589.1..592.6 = -0.08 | 29.1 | 26.8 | 28.1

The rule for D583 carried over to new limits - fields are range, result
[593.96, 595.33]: 28.4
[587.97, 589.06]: 26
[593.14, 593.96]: 27.8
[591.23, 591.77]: 28.2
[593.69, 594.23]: 28.4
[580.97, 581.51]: 29.6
